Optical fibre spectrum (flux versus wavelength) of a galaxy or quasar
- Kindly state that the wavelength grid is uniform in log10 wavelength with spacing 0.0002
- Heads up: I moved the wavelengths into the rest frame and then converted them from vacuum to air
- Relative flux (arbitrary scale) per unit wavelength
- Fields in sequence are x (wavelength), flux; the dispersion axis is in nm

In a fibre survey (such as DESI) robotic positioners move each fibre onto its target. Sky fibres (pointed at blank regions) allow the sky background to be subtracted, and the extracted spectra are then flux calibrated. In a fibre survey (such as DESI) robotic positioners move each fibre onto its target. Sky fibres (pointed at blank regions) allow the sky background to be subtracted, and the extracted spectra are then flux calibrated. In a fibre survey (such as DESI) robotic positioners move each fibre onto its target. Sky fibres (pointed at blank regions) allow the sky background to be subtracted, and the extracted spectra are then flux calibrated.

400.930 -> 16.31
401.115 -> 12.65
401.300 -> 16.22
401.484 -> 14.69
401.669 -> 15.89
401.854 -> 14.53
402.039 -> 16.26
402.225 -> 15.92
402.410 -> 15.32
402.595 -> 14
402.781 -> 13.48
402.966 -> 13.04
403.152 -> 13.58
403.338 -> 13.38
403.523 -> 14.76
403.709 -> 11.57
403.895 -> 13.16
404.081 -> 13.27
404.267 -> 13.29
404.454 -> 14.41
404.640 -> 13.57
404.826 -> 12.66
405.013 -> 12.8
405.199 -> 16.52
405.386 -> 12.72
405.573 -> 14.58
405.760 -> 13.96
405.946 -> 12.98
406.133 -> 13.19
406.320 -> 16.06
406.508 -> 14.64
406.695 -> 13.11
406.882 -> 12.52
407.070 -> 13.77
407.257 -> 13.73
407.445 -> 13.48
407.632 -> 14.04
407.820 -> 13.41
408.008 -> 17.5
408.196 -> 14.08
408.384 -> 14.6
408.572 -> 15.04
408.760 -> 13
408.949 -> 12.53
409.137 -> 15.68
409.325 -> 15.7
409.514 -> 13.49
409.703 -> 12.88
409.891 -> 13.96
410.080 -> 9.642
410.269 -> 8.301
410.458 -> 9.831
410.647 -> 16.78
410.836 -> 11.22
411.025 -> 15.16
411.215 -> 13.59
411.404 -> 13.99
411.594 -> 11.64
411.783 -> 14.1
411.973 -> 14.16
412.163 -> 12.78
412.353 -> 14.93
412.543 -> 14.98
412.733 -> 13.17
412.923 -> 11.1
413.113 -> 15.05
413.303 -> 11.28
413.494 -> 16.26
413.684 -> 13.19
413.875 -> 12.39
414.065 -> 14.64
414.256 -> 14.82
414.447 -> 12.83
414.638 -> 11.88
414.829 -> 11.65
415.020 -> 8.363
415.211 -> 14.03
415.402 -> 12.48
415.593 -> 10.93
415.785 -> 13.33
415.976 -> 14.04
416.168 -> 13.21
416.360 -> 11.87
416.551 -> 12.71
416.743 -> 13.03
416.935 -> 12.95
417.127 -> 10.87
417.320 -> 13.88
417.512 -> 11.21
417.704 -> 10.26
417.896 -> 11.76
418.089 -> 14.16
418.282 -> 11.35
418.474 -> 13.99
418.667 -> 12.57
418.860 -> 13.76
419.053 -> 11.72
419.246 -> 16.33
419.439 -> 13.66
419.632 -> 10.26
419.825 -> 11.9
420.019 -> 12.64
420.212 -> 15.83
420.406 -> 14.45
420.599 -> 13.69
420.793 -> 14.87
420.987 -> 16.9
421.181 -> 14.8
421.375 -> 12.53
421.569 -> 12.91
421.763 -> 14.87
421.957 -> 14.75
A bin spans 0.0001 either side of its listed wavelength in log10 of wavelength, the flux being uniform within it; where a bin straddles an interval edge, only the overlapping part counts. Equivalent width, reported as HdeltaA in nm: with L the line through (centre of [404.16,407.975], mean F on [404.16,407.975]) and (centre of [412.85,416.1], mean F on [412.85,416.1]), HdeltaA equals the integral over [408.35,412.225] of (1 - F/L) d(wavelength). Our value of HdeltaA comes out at 0.03 nm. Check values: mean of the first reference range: 13.8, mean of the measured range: 13.2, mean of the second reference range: 12.9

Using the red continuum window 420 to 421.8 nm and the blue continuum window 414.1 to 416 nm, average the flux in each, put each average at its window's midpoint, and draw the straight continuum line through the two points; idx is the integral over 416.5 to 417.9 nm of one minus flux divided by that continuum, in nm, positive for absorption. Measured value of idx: 0.114 nm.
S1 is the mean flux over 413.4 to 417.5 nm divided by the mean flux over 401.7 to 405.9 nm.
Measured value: 0.92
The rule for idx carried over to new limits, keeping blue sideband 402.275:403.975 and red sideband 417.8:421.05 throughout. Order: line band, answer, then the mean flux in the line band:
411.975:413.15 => -0.01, 13.6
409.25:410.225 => 0.05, 12.8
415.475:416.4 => 0.05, 12.7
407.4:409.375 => -0.12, 14.5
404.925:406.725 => -0.06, 14.1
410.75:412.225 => 0.02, 13.4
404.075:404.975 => 0.01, 13.4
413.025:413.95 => -0.01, 13.6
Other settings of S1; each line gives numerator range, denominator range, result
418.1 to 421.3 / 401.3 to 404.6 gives 0.96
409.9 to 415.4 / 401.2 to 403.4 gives 0.88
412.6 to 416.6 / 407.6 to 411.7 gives 0.96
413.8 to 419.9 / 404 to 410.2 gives 0.91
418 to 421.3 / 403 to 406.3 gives 1.01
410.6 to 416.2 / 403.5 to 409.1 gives 0.96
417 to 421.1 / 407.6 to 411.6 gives 0.98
